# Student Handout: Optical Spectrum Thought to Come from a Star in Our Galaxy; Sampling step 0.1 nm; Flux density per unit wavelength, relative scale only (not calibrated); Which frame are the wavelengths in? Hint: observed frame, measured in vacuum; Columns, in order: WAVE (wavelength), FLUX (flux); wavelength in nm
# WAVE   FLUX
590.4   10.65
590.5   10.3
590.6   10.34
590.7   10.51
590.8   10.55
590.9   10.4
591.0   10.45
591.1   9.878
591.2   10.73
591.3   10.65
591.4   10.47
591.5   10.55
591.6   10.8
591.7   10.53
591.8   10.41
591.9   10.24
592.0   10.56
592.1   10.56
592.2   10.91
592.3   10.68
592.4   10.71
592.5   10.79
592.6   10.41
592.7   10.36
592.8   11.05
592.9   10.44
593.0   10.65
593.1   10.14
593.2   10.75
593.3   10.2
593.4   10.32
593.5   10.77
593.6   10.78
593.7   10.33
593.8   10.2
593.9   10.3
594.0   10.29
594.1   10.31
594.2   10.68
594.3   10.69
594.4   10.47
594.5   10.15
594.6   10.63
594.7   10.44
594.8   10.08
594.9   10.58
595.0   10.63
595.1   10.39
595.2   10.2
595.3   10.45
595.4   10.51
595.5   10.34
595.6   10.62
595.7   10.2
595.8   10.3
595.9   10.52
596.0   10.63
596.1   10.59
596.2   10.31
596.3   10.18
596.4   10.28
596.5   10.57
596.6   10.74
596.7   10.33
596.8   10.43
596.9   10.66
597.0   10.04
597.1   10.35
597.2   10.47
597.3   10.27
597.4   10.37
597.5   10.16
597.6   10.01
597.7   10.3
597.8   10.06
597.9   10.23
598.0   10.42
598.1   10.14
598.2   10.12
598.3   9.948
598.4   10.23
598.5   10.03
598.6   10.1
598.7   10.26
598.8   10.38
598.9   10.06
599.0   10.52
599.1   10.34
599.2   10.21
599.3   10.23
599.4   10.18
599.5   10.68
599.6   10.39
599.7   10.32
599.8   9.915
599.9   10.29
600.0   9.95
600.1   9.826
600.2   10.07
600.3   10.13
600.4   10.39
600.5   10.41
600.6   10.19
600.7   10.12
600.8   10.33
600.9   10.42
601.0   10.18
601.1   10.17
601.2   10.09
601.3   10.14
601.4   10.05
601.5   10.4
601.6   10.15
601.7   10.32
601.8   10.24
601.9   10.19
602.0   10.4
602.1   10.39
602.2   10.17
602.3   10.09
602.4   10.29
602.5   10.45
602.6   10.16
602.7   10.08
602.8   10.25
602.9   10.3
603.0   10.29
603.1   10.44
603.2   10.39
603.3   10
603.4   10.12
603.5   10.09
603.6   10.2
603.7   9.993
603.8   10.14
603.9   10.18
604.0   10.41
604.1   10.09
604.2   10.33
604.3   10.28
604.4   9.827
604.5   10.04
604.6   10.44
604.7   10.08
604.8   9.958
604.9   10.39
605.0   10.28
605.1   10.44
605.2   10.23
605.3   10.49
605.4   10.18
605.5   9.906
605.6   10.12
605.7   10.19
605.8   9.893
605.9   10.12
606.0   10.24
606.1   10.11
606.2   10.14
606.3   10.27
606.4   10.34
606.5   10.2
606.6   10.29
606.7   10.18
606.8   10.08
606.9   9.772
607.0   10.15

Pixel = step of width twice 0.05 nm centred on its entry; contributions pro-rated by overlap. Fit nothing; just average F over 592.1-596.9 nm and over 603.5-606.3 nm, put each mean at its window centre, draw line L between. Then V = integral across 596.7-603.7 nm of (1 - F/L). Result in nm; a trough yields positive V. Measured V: 0.05 nm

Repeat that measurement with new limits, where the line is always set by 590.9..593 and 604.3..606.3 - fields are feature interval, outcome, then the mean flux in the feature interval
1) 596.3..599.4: 0.03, 10.3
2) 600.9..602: 0.01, 10.2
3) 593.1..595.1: 0.01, 10.4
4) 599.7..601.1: 0.02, 10.2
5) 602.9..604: 0.00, 10.2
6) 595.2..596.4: 0.00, 10.4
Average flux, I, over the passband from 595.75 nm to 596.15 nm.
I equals 10.5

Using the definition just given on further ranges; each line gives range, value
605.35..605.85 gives 10.1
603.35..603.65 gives 10.1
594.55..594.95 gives 10.4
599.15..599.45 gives 10.2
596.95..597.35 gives 10.3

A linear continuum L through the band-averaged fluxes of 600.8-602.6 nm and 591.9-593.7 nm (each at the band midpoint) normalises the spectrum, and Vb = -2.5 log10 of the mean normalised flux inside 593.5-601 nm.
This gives 0.01 mag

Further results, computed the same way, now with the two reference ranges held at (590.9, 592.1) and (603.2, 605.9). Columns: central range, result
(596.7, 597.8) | 0.00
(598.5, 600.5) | 0.01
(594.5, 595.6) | 0.00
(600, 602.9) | 0.00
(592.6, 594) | 0.00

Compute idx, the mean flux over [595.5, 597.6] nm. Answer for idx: 10.4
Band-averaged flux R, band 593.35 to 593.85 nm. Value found 10.5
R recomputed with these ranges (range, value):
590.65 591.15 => 10.4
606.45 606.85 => 10.2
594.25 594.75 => 10.5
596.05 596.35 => 10.4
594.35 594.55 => 10.3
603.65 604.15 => 10.2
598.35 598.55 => 10.1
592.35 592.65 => 10.6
